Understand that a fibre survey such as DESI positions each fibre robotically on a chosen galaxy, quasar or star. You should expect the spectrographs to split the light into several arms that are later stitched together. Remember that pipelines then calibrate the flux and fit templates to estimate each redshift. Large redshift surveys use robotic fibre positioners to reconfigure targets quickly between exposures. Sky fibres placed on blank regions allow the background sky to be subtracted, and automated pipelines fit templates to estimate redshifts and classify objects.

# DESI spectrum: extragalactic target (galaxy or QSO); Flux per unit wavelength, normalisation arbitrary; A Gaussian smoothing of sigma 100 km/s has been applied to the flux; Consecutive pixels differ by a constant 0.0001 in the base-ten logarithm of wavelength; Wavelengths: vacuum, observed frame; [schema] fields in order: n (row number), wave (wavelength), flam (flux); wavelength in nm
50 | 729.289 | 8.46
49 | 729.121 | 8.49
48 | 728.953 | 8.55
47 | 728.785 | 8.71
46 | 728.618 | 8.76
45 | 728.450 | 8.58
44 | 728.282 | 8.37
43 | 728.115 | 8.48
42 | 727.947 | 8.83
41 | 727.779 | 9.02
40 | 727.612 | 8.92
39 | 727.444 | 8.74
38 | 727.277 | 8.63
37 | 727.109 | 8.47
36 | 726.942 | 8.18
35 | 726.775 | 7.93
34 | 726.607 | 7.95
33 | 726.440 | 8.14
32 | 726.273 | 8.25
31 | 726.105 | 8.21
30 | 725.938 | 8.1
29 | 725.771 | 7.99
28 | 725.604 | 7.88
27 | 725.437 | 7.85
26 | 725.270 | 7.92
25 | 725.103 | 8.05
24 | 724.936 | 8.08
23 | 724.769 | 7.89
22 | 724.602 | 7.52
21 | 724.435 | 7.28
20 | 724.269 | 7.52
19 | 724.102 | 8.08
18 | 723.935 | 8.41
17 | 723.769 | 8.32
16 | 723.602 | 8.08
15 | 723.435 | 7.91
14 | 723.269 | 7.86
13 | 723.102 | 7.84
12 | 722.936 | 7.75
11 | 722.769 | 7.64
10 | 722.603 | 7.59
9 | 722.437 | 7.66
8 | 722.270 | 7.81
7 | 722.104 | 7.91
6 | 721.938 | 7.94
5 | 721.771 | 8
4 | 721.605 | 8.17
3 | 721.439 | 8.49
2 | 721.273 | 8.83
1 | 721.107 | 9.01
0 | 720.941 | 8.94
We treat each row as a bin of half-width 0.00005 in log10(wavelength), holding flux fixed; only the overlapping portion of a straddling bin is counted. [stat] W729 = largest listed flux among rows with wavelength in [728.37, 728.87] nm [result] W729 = 8.76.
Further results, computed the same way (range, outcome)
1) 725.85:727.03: 8.25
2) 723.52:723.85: 8.32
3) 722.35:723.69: 8.08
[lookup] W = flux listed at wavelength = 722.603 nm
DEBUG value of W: 7.59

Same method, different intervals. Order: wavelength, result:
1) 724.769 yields 7.89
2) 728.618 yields 8.76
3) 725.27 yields 7.92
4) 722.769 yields 7.64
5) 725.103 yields 8.05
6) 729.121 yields 8.49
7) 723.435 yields 7.91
